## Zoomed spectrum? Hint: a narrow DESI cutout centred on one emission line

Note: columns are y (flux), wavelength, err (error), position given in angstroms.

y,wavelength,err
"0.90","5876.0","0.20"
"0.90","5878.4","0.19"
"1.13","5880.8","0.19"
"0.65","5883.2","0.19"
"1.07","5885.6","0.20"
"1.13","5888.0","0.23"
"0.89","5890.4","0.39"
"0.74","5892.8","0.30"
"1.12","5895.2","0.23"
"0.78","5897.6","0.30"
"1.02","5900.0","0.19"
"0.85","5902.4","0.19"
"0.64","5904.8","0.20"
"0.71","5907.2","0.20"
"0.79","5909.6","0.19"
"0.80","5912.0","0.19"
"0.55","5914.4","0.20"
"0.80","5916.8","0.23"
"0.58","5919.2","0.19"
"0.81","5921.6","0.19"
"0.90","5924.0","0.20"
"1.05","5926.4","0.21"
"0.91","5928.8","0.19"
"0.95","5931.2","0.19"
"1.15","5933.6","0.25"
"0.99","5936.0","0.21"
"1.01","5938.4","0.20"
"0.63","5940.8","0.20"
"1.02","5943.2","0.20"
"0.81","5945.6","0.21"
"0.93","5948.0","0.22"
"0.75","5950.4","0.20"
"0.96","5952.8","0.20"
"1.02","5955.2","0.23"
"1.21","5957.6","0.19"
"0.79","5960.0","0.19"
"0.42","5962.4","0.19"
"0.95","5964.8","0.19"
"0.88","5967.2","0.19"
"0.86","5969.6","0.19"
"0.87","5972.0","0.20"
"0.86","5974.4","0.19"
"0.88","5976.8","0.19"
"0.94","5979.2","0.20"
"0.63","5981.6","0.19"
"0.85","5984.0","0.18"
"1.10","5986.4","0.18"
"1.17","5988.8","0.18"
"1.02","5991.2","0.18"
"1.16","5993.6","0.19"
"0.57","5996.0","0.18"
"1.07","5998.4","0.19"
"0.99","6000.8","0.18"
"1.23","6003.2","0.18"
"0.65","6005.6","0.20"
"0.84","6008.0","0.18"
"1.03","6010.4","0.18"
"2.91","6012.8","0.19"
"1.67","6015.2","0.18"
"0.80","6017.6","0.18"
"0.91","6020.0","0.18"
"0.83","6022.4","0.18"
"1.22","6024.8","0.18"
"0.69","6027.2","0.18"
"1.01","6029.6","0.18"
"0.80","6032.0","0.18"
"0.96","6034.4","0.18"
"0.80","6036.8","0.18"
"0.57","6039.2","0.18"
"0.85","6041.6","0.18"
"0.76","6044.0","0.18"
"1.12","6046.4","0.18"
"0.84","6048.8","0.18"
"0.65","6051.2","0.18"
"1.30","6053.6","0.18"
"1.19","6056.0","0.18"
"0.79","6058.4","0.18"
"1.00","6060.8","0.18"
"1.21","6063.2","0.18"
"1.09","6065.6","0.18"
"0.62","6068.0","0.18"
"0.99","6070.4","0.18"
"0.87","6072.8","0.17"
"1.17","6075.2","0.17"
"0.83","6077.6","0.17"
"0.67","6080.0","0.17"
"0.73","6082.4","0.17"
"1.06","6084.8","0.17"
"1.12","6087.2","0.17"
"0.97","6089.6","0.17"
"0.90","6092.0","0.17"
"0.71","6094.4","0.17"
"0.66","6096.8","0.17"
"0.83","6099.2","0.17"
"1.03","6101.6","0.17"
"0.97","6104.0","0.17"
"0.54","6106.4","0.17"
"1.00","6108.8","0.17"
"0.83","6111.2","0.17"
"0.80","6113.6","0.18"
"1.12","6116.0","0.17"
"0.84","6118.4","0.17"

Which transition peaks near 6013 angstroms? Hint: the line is [O III]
